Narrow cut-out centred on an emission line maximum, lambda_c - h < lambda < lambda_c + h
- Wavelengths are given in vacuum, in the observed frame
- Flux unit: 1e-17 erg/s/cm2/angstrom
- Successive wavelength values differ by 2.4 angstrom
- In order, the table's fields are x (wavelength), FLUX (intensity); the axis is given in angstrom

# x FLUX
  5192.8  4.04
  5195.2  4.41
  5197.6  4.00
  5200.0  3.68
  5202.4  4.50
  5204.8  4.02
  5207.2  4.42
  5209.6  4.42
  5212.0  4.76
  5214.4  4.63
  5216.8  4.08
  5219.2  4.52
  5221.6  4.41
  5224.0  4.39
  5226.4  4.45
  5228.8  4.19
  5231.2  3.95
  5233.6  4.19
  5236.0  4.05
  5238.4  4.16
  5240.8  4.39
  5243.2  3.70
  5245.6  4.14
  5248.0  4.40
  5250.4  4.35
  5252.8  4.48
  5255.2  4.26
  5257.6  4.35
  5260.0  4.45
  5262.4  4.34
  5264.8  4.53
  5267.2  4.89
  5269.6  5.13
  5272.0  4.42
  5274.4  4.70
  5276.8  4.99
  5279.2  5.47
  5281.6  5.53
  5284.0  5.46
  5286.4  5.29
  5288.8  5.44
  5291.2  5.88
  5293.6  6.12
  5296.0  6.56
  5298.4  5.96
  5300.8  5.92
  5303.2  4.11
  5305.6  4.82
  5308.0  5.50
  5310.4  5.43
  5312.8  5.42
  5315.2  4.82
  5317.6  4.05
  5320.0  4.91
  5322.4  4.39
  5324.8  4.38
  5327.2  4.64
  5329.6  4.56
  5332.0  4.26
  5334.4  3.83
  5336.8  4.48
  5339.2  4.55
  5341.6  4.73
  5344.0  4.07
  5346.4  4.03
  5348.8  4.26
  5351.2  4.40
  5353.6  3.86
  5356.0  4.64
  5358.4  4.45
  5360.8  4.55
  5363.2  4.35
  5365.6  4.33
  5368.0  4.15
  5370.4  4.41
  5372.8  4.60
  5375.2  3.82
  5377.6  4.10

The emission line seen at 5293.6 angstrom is Mg II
